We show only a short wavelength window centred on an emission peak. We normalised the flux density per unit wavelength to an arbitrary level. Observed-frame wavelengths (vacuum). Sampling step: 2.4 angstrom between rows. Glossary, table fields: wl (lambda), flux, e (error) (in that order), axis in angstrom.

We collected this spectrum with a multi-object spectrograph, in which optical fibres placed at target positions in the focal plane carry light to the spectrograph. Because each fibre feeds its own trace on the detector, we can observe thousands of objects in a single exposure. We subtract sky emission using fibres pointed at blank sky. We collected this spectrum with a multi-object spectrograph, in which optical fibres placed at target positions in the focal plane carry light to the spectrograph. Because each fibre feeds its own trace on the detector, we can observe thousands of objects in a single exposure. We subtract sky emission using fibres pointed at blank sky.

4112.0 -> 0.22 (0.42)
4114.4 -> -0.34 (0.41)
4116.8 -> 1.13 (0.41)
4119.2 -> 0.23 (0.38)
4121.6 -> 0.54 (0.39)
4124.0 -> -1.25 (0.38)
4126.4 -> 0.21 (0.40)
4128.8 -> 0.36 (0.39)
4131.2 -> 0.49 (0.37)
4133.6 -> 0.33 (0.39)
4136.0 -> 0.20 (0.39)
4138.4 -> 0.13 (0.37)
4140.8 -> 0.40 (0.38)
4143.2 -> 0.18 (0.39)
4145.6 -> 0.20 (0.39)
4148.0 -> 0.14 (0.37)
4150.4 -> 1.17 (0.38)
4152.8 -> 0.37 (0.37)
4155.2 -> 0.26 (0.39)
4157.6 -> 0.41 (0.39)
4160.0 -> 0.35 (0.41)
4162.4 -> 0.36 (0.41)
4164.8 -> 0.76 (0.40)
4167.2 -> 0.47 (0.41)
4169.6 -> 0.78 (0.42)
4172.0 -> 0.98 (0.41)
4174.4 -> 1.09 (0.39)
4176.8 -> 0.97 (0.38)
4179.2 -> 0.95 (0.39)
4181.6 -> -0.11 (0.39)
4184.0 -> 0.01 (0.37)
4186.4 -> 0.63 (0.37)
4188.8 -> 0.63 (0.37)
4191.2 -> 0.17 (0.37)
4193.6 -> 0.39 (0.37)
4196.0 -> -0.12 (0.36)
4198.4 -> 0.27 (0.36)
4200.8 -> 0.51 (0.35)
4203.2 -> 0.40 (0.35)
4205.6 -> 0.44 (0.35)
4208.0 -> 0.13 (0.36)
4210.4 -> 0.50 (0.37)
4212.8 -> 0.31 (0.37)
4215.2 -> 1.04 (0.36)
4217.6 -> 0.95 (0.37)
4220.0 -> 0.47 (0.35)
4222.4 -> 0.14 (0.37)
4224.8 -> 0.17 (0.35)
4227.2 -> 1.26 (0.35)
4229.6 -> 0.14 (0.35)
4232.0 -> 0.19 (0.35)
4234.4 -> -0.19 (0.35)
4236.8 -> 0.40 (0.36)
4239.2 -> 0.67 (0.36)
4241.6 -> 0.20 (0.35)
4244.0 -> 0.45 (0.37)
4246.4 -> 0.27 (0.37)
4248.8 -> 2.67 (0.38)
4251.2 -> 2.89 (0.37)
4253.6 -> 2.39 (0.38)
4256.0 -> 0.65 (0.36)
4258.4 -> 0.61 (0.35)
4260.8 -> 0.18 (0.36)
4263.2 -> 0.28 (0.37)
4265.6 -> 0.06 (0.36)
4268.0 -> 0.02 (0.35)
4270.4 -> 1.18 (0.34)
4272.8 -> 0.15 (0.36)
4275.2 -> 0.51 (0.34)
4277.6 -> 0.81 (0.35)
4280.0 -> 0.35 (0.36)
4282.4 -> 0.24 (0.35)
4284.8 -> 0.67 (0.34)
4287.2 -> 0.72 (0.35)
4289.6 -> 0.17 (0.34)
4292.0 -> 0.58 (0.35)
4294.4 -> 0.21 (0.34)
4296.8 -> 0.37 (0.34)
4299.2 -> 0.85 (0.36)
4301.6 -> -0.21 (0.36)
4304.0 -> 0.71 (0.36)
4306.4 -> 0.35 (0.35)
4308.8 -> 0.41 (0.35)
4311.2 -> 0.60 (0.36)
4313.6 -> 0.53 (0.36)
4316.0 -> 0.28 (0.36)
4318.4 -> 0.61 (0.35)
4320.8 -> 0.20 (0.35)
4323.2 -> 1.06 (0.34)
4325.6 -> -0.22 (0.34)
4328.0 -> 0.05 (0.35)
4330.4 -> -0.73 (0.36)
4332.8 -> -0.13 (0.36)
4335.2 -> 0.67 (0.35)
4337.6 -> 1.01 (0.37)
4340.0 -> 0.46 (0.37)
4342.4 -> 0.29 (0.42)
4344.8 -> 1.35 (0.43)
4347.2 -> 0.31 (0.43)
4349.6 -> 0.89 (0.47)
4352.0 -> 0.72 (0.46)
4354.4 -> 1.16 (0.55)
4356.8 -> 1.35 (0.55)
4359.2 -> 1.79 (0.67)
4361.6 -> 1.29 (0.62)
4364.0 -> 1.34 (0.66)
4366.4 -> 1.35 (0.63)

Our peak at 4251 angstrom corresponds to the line [O II]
